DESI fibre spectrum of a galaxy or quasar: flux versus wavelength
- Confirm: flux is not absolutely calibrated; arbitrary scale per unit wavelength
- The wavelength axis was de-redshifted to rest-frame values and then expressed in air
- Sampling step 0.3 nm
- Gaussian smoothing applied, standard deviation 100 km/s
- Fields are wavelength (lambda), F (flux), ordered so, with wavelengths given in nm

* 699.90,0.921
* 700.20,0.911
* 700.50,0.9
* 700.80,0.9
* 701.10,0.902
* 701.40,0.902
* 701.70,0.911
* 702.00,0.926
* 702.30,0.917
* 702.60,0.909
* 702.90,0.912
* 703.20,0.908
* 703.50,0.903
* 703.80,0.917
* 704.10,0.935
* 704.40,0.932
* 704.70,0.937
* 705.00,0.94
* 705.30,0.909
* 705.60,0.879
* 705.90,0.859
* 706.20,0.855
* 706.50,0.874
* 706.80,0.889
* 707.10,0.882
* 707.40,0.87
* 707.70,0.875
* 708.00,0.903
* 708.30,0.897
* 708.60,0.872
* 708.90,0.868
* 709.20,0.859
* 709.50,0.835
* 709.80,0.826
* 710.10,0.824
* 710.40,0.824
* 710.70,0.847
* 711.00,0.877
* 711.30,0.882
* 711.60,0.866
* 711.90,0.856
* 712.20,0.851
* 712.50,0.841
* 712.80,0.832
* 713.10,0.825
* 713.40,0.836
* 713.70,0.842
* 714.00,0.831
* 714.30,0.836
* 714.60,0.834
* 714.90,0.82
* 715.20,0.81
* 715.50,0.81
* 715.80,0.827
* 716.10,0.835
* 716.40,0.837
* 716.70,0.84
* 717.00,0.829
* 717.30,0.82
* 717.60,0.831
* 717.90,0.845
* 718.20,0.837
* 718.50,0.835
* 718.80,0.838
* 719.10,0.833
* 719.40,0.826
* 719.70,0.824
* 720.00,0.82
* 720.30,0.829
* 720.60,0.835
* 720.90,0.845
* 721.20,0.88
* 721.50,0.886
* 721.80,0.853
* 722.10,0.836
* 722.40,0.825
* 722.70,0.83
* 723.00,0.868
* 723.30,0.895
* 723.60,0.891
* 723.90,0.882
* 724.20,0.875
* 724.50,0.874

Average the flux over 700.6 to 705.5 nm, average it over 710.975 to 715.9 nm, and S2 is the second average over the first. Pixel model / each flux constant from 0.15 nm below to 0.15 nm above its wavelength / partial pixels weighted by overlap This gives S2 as 0.92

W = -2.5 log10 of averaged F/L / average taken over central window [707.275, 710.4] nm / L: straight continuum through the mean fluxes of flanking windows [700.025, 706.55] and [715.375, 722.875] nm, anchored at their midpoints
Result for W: 0.03 mag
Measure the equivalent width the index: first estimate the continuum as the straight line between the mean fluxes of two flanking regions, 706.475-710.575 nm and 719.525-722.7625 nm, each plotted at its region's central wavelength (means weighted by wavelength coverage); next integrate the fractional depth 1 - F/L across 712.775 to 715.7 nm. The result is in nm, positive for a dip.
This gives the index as 0.09 nm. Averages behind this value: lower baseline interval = 0.864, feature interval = 0.827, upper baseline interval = 0.842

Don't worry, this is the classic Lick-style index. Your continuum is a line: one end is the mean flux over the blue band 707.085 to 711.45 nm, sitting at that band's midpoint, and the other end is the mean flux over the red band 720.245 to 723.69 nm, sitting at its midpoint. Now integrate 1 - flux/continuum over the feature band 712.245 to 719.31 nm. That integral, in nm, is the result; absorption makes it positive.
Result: 0.23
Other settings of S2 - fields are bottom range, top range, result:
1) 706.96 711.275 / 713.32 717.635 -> 0.96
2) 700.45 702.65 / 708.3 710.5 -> 0.93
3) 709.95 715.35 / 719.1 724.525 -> 1.01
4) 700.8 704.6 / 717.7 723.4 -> 0.92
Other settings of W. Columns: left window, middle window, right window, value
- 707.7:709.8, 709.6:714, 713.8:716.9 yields 0.008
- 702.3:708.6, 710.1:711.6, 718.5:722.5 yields 0.029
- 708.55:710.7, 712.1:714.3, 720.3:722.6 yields 0.011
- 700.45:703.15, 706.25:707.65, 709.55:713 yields -0.002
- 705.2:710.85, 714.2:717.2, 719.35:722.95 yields 0.031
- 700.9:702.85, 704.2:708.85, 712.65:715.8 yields -0.015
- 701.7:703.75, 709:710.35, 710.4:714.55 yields 0.037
